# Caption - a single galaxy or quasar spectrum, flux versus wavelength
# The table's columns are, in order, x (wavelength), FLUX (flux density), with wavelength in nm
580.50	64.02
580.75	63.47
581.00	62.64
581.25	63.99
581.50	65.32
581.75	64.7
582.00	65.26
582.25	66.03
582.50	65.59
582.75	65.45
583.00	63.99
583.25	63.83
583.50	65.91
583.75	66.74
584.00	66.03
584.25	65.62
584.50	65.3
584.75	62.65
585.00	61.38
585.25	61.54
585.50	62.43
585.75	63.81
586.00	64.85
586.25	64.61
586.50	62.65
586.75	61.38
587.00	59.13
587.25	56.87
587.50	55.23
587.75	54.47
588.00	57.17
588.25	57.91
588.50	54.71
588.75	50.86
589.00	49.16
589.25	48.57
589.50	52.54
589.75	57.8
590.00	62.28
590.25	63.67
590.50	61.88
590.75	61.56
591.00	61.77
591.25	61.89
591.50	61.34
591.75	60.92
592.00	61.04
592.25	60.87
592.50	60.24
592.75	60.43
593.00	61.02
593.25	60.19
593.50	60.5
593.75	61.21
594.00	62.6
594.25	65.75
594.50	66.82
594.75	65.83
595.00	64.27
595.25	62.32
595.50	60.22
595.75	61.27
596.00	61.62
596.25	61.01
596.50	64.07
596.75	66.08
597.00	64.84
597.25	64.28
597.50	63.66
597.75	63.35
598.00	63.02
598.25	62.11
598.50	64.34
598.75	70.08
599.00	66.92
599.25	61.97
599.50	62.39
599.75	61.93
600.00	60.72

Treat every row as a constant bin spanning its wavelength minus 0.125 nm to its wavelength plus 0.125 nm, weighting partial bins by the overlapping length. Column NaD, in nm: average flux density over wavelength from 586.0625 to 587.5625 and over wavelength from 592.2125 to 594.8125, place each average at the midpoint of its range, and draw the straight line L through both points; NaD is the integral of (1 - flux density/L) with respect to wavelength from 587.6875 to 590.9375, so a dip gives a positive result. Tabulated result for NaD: 0.25 nm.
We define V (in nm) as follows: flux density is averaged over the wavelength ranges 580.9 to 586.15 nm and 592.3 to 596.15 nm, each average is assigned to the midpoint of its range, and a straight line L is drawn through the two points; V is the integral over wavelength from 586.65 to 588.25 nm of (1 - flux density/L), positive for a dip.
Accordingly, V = 0.158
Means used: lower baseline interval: 64.4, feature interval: 57.4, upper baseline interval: 62.3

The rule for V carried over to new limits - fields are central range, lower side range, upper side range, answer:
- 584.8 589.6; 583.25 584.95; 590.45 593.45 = 0.42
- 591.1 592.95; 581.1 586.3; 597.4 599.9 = 0.09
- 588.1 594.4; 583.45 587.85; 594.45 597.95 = 0.37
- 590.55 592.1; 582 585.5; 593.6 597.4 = 0.06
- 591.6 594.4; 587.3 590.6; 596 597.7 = -0.07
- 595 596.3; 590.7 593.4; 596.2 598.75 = 0.03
